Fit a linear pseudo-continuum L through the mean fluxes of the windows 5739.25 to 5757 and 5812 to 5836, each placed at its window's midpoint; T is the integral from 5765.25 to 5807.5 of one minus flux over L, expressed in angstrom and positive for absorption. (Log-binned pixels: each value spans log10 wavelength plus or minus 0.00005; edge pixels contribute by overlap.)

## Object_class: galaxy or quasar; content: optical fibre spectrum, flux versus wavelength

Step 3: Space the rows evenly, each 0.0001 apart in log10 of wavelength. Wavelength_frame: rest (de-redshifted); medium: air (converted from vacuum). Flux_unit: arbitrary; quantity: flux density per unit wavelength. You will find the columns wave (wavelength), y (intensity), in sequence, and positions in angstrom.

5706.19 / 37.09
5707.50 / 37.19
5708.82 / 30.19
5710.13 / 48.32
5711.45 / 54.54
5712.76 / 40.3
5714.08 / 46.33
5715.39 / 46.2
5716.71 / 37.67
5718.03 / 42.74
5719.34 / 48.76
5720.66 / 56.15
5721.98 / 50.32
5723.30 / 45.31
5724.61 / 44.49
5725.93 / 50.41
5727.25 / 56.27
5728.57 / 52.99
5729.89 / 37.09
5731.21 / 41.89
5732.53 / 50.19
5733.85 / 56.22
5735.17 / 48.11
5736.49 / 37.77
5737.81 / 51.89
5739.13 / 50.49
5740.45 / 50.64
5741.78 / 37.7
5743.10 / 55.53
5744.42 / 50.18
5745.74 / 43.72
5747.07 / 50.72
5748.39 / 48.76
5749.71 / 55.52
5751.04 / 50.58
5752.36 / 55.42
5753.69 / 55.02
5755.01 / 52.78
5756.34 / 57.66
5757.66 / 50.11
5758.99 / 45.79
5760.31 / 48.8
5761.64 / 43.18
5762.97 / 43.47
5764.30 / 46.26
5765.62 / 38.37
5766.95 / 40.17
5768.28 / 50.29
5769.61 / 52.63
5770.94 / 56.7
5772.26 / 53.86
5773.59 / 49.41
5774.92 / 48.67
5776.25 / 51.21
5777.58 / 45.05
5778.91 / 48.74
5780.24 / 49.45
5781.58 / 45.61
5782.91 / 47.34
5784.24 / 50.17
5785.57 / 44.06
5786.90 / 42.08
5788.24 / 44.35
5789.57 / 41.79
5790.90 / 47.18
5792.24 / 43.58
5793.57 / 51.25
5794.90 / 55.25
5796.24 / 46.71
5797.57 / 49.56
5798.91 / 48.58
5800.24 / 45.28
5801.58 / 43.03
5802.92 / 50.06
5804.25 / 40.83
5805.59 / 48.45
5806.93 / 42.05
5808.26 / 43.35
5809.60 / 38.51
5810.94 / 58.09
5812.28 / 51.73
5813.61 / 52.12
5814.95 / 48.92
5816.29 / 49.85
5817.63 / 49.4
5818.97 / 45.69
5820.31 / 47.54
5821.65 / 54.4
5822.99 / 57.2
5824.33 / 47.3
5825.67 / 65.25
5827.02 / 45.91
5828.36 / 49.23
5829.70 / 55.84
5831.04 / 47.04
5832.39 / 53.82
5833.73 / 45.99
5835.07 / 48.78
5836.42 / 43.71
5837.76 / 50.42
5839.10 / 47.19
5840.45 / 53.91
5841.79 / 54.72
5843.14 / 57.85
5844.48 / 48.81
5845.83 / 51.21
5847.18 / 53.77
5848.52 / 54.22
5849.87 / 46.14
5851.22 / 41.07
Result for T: 3.00 angstrom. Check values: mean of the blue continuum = 51.1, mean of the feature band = 47.3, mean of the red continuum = 50.8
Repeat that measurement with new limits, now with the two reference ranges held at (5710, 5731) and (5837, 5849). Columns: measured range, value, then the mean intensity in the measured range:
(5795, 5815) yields 1.4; 47.3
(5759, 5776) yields 0.5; 47.7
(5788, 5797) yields 0.5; 47.4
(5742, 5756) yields -0.9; 51.5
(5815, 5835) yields 0.3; 50.9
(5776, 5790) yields 1.0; 46.3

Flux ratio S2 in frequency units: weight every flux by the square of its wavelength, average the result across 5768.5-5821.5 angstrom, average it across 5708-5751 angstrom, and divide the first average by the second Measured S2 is 1.0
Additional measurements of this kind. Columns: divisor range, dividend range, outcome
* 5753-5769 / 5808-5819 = 1.05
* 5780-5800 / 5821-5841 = 1.10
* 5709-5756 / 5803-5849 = 1.07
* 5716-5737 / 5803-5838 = 1.08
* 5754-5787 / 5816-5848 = 1.08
